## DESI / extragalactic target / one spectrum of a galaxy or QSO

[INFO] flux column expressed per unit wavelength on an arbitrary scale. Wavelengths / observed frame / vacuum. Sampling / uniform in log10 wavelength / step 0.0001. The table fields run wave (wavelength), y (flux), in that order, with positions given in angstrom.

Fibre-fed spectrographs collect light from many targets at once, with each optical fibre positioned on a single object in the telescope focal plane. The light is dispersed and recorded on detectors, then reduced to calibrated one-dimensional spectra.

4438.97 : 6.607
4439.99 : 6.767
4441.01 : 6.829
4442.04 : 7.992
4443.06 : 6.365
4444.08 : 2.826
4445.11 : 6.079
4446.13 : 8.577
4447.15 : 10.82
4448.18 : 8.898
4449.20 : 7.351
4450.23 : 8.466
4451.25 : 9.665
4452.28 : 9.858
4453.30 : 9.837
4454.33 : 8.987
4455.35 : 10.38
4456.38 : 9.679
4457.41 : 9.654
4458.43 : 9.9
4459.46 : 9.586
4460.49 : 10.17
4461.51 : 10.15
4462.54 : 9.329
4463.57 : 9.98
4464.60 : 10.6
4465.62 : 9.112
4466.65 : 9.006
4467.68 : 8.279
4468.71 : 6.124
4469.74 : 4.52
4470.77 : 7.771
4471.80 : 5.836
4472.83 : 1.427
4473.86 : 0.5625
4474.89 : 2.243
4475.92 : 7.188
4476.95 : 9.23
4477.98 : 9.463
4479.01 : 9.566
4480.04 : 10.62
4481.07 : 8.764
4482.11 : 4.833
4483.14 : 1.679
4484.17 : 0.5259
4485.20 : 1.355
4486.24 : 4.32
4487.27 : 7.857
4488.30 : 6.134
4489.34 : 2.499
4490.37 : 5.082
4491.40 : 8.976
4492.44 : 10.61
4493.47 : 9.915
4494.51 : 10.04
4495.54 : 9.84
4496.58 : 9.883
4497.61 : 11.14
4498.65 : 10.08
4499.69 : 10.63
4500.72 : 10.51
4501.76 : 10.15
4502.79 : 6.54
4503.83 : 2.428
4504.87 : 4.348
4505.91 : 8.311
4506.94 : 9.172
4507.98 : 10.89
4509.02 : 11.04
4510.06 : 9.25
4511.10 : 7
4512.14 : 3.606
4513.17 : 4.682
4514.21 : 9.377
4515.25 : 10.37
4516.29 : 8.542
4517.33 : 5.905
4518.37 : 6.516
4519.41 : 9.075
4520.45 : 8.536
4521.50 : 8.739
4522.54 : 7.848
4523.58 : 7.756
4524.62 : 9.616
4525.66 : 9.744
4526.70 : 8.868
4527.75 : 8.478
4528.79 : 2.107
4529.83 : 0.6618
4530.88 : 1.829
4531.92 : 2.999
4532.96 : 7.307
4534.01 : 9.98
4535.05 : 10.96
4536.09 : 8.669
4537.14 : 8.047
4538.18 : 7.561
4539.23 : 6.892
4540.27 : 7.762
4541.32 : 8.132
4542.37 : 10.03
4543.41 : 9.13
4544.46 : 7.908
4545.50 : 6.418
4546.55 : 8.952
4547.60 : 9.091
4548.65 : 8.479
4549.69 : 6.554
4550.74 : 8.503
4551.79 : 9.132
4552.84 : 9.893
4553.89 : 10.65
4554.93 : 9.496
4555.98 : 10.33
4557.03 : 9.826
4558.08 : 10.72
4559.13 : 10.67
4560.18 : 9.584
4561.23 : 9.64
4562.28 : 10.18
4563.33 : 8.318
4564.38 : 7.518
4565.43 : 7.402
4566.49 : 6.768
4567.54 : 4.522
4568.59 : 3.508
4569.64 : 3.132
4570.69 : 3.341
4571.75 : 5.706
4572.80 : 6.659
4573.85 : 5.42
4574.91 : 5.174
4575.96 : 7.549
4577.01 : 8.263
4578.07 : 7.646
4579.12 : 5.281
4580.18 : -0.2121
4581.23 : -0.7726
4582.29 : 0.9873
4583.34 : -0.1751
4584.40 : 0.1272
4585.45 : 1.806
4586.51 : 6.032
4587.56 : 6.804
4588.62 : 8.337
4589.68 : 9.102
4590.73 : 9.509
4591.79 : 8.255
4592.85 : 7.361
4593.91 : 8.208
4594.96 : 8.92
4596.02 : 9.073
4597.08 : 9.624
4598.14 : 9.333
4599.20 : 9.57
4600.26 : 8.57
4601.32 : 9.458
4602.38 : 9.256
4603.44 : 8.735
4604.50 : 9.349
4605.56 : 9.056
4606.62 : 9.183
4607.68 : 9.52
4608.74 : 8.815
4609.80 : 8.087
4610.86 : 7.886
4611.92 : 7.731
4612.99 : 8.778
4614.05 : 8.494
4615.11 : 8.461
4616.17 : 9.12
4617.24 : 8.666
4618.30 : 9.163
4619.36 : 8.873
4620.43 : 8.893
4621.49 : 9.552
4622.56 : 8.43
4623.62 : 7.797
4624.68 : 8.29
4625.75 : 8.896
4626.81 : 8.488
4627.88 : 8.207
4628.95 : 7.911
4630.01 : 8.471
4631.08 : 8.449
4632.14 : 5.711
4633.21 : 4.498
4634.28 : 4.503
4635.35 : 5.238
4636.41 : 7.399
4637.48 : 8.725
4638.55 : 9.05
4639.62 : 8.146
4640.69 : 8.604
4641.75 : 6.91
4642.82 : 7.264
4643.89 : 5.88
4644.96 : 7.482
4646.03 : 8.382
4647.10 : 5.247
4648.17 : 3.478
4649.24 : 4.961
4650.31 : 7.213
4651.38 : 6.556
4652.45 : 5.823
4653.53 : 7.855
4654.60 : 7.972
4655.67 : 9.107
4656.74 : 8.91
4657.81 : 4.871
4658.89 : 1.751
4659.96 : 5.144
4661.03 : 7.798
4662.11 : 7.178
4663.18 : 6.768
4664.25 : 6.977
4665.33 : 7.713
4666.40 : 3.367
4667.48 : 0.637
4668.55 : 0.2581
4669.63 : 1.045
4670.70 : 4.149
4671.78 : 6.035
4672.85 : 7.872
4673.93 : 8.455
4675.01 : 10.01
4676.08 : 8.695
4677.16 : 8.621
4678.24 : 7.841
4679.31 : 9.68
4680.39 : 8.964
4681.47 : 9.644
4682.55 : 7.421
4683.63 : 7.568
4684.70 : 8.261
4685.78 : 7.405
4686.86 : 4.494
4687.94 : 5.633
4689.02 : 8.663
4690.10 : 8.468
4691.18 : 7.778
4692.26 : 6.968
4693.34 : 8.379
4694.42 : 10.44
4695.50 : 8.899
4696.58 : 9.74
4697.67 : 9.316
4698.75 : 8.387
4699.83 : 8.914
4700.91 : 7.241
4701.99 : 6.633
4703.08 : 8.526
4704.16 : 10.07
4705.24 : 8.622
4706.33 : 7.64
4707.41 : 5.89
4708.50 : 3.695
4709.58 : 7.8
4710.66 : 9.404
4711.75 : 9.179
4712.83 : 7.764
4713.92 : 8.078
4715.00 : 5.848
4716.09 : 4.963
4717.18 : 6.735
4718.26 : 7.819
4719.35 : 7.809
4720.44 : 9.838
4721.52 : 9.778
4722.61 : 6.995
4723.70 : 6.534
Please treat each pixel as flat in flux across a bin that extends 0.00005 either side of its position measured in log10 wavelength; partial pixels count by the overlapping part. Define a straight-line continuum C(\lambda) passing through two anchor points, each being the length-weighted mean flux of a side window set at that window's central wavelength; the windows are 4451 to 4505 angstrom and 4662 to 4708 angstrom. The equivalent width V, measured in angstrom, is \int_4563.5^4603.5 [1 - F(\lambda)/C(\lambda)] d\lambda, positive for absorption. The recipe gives 7.0 angstrom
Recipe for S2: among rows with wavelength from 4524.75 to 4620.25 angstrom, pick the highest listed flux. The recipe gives 10.96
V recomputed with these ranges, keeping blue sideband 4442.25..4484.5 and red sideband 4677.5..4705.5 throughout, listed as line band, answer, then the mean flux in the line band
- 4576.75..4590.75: 6.6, 4.23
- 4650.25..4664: 2.5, 6.68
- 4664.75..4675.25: 4.3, 4.82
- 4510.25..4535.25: 2.4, 7.08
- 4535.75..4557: -2.0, 8.61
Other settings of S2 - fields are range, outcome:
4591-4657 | 9.624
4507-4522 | 11.04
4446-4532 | 11.14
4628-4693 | 10.01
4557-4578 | 10.72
